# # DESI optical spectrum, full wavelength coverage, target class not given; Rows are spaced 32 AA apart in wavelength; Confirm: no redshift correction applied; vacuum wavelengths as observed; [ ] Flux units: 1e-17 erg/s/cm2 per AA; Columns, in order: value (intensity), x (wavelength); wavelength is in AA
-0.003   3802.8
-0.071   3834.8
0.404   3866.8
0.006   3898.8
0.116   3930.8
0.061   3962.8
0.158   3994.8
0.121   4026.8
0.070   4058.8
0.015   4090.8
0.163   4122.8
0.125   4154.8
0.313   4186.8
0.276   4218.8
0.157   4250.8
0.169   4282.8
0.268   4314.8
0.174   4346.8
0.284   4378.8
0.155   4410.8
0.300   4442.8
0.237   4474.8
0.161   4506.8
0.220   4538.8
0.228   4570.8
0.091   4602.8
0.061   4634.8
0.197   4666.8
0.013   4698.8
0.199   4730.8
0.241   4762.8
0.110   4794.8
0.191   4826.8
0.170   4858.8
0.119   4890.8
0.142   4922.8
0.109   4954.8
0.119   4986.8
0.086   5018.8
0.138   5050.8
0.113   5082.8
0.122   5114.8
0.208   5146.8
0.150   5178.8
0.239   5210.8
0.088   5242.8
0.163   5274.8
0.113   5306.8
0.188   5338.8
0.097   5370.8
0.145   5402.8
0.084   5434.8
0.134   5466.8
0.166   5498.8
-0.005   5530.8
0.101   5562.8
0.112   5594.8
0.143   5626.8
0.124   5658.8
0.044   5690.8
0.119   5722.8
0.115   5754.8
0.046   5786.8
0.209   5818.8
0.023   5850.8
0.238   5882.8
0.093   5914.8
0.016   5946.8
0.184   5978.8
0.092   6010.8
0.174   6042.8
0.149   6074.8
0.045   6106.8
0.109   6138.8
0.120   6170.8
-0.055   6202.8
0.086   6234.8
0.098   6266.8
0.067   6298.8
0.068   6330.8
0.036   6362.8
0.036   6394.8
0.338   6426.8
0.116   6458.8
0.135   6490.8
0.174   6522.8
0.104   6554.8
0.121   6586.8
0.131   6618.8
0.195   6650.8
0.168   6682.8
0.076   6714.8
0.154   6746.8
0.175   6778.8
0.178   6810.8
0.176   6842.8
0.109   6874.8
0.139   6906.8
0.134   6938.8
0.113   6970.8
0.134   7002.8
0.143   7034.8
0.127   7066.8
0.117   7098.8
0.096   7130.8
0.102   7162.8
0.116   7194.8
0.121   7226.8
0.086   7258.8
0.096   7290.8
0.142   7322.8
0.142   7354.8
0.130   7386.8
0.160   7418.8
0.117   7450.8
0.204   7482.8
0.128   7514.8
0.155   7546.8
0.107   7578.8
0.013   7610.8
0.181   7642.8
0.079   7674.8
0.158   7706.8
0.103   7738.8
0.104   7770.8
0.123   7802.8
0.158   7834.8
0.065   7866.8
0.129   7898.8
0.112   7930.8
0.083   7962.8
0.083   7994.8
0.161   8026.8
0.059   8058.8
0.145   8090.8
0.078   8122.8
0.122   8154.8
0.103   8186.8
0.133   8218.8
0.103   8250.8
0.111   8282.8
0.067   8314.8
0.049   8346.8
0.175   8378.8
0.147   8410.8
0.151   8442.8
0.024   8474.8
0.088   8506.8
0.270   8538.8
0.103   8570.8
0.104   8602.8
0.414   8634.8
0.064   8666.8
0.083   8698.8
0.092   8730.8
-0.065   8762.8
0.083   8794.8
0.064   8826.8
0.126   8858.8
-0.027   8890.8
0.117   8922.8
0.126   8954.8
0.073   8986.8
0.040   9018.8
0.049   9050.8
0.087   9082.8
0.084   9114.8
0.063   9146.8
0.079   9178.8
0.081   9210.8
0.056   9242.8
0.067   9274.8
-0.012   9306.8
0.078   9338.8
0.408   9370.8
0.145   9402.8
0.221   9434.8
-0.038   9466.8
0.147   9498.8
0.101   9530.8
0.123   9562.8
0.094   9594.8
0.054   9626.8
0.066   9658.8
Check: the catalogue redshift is 0.72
